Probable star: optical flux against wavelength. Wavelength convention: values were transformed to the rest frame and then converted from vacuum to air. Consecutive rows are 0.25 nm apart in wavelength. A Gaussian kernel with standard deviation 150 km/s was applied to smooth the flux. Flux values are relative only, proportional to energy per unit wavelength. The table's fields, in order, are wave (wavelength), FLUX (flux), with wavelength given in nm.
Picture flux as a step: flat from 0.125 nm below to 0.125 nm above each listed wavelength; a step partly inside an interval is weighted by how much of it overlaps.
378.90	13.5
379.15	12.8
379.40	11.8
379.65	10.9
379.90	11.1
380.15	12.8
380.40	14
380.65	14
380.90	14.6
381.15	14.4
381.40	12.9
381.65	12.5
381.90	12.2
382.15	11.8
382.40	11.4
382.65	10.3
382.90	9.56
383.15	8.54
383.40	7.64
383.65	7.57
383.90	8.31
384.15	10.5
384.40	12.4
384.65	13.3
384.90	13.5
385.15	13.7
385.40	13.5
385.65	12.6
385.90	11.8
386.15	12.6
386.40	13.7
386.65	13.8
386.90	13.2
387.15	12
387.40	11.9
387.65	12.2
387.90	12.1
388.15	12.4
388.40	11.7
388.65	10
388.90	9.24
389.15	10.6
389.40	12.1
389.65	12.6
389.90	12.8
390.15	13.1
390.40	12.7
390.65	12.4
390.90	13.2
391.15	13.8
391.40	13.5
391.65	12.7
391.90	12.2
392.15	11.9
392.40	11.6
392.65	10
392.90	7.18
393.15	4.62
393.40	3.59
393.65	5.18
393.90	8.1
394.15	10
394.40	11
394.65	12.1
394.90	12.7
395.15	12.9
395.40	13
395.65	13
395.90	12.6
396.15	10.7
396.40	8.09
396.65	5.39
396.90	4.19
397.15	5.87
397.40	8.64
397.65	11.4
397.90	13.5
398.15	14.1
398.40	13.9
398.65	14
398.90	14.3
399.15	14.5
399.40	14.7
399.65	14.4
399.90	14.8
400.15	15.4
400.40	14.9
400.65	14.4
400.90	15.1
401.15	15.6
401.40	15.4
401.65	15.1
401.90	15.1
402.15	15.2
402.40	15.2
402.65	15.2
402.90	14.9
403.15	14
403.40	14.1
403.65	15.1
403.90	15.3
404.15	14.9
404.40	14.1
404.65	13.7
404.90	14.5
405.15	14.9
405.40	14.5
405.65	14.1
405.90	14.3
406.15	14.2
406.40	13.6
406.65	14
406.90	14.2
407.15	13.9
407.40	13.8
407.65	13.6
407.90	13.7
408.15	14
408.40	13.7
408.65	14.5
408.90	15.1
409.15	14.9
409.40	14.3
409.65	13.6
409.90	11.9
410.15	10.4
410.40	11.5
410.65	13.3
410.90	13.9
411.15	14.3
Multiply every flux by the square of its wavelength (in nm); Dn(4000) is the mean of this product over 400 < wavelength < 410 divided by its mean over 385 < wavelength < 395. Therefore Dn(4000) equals 1.37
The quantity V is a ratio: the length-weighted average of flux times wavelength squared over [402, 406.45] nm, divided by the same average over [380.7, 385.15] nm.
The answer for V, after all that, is 1.4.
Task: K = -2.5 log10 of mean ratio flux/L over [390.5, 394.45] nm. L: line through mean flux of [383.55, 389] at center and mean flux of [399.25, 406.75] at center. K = 0.27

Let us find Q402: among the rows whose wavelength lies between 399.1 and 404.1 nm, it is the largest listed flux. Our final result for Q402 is 15.6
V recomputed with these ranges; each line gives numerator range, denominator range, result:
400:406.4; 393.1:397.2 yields 1.68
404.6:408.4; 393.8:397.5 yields 1.50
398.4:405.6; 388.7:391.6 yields 1.27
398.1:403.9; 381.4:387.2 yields 1.39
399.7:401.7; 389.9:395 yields 1.48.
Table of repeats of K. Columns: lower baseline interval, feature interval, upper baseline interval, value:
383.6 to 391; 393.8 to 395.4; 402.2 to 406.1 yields 0.165 mag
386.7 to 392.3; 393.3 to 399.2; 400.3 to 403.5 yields 0.291 mag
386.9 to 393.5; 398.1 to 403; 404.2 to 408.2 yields -0.134 mag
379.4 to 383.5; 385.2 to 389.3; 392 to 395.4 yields -0.134 mag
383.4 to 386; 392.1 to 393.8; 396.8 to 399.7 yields 0.484 mag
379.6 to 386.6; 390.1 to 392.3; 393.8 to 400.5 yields -0.086 mag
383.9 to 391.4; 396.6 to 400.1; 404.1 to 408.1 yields 0.128 mag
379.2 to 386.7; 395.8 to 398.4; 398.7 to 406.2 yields 0.404 mag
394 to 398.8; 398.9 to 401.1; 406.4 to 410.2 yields -0.247 mag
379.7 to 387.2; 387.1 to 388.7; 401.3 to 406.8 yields 0.065 mag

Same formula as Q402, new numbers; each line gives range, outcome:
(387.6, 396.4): 13.8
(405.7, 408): 14.3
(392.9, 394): 8.1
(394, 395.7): 13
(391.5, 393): 12.7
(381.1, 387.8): 14.4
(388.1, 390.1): 12.8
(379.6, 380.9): 14.6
